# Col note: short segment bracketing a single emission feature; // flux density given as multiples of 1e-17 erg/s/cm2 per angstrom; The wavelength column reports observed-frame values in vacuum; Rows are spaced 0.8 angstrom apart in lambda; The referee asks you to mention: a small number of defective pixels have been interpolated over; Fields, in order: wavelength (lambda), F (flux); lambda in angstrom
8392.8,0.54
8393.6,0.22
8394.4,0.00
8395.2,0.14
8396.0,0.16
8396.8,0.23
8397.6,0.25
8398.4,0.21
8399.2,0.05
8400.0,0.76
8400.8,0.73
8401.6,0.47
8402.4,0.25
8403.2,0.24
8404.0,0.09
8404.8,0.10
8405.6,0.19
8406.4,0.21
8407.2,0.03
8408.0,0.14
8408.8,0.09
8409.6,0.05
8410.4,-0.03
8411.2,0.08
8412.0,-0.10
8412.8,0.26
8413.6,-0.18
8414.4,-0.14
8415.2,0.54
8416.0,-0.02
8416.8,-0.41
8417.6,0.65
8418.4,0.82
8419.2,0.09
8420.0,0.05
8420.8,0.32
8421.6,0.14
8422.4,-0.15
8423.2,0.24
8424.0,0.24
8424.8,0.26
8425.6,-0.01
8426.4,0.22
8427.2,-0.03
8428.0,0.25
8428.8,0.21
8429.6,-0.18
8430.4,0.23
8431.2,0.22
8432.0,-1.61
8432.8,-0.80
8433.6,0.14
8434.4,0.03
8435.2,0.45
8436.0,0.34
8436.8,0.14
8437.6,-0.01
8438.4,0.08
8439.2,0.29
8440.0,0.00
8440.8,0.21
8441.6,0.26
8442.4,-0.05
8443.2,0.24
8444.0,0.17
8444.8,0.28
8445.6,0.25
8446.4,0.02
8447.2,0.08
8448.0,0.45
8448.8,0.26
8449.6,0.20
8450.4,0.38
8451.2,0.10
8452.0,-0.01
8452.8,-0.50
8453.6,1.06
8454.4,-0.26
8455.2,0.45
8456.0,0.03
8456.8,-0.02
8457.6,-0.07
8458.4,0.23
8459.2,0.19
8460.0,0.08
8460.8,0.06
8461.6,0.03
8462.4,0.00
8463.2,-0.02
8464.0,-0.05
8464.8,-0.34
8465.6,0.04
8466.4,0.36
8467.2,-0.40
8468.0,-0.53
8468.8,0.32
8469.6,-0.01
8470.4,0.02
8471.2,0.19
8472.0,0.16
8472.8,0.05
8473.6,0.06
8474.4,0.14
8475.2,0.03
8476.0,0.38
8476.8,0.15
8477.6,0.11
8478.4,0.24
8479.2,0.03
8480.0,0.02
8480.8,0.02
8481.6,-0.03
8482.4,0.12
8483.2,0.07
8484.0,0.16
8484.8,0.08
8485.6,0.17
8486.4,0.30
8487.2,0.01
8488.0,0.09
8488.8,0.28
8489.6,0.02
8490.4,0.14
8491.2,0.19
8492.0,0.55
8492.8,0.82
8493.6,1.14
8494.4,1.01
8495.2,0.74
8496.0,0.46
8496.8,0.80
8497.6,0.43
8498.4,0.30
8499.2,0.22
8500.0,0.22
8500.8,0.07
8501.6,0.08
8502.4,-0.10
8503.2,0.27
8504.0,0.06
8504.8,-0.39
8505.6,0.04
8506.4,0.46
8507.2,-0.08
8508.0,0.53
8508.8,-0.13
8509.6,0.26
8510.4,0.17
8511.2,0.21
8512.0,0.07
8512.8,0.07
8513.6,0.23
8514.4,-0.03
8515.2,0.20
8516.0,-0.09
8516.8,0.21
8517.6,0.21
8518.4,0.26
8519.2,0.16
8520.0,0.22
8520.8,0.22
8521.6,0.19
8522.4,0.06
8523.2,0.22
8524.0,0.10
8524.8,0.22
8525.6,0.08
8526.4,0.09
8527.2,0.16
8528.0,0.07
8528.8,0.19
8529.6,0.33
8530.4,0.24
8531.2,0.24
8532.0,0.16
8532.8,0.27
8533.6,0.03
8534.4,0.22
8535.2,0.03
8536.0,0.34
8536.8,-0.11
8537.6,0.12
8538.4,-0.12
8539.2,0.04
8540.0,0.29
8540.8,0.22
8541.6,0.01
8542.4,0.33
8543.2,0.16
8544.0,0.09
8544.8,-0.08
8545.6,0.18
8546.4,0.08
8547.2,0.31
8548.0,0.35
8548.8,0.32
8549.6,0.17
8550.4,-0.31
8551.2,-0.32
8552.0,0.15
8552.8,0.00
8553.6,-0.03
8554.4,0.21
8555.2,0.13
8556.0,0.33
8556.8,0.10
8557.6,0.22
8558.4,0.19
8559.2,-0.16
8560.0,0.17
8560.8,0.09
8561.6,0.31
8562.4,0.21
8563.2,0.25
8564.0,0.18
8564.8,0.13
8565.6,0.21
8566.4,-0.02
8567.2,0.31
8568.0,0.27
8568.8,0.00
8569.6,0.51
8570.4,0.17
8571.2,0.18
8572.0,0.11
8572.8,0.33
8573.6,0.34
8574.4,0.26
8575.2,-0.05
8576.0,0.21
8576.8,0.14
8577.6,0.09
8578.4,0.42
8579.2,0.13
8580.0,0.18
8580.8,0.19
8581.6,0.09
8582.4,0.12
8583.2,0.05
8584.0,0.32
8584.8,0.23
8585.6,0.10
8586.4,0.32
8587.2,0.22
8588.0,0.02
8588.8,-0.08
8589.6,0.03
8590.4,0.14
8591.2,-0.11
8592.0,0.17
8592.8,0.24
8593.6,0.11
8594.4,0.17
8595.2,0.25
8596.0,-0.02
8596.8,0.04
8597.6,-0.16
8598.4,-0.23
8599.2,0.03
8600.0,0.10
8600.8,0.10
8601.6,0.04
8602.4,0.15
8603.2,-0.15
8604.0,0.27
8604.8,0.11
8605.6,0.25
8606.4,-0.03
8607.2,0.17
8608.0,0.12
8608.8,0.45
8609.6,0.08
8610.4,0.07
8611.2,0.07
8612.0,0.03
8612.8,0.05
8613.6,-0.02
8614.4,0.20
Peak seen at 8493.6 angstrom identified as H-beta 4861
